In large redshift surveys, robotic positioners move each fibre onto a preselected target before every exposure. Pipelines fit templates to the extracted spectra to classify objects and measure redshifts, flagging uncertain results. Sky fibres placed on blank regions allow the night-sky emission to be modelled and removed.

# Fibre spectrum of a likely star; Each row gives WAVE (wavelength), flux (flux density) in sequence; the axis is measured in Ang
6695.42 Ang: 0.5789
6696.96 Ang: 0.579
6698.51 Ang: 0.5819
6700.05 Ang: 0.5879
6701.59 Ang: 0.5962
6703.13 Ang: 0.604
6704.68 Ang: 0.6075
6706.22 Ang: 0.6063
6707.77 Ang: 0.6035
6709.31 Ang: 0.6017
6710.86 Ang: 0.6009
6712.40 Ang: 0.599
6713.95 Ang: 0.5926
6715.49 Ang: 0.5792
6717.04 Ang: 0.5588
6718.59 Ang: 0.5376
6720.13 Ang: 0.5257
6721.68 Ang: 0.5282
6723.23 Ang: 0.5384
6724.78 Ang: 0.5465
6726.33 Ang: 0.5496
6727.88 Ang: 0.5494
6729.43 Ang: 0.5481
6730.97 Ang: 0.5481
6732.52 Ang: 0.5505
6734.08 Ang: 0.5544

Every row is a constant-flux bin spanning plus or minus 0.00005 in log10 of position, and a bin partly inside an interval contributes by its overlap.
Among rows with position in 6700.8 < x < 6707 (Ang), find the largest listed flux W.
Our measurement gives 0.6075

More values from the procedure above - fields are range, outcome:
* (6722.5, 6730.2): 0.5496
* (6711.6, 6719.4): 0.599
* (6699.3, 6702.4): 0.5962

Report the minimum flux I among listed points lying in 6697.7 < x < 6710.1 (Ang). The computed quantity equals 0.5819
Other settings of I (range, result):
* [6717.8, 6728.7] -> 0.5257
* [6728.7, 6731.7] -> 0.5481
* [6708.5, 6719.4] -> 0.5376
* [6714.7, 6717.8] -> 0.5588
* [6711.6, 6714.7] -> 0.5926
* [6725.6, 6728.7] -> 0.5494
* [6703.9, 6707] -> 0.6063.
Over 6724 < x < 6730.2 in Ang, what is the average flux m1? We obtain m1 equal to 0.548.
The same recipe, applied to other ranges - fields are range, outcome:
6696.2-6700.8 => 0.582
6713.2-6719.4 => 0.567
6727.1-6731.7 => 0.549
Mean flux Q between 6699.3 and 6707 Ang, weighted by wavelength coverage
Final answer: 0.6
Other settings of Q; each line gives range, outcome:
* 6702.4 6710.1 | 0.604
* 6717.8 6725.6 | 0.535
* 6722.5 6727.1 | 0.545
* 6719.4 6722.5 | 0.526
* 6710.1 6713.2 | 0.6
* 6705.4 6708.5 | 0.605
